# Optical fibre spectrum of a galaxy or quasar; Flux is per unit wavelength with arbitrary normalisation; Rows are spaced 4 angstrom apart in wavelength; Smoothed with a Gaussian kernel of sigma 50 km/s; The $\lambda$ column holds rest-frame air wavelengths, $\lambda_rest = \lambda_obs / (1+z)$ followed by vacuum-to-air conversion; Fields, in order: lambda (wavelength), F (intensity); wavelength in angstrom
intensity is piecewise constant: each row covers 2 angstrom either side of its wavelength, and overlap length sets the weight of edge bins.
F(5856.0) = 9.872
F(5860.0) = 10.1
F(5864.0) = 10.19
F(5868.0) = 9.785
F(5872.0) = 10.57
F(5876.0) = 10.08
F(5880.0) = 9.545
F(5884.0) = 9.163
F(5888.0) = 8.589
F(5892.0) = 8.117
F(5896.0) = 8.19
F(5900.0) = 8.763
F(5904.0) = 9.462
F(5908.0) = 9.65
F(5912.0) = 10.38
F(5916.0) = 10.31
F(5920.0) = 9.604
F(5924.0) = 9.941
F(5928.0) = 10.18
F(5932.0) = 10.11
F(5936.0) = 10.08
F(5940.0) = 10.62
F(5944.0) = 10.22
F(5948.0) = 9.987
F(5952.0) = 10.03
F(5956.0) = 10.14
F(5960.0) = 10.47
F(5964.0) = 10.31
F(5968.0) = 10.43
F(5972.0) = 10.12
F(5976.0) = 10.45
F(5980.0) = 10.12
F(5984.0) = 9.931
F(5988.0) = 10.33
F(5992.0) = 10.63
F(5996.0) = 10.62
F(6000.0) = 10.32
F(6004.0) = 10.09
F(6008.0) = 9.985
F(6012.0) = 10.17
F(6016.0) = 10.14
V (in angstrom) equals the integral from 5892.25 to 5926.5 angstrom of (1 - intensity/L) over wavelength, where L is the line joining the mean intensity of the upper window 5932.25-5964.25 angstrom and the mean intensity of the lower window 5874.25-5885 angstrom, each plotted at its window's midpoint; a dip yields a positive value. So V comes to 1.43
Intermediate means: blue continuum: 9.63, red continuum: 10.2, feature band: 9.47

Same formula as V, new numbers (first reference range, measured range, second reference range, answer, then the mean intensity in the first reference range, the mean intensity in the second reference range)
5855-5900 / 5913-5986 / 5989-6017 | -1.9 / 9.43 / 10.3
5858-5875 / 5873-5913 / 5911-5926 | 3.6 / 10.2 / 10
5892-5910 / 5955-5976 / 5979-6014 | -1.1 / 8.92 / 10.2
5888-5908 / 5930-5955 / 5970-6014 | -1.9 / 8.73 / 10.3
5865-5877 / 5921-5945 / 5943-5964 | 0.0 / 10.2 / 10.2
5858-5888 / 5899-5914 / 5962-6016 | 0.5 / 9.83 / 10.3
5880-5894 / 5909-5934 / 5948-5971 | -1.6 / 8.75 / 10.2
